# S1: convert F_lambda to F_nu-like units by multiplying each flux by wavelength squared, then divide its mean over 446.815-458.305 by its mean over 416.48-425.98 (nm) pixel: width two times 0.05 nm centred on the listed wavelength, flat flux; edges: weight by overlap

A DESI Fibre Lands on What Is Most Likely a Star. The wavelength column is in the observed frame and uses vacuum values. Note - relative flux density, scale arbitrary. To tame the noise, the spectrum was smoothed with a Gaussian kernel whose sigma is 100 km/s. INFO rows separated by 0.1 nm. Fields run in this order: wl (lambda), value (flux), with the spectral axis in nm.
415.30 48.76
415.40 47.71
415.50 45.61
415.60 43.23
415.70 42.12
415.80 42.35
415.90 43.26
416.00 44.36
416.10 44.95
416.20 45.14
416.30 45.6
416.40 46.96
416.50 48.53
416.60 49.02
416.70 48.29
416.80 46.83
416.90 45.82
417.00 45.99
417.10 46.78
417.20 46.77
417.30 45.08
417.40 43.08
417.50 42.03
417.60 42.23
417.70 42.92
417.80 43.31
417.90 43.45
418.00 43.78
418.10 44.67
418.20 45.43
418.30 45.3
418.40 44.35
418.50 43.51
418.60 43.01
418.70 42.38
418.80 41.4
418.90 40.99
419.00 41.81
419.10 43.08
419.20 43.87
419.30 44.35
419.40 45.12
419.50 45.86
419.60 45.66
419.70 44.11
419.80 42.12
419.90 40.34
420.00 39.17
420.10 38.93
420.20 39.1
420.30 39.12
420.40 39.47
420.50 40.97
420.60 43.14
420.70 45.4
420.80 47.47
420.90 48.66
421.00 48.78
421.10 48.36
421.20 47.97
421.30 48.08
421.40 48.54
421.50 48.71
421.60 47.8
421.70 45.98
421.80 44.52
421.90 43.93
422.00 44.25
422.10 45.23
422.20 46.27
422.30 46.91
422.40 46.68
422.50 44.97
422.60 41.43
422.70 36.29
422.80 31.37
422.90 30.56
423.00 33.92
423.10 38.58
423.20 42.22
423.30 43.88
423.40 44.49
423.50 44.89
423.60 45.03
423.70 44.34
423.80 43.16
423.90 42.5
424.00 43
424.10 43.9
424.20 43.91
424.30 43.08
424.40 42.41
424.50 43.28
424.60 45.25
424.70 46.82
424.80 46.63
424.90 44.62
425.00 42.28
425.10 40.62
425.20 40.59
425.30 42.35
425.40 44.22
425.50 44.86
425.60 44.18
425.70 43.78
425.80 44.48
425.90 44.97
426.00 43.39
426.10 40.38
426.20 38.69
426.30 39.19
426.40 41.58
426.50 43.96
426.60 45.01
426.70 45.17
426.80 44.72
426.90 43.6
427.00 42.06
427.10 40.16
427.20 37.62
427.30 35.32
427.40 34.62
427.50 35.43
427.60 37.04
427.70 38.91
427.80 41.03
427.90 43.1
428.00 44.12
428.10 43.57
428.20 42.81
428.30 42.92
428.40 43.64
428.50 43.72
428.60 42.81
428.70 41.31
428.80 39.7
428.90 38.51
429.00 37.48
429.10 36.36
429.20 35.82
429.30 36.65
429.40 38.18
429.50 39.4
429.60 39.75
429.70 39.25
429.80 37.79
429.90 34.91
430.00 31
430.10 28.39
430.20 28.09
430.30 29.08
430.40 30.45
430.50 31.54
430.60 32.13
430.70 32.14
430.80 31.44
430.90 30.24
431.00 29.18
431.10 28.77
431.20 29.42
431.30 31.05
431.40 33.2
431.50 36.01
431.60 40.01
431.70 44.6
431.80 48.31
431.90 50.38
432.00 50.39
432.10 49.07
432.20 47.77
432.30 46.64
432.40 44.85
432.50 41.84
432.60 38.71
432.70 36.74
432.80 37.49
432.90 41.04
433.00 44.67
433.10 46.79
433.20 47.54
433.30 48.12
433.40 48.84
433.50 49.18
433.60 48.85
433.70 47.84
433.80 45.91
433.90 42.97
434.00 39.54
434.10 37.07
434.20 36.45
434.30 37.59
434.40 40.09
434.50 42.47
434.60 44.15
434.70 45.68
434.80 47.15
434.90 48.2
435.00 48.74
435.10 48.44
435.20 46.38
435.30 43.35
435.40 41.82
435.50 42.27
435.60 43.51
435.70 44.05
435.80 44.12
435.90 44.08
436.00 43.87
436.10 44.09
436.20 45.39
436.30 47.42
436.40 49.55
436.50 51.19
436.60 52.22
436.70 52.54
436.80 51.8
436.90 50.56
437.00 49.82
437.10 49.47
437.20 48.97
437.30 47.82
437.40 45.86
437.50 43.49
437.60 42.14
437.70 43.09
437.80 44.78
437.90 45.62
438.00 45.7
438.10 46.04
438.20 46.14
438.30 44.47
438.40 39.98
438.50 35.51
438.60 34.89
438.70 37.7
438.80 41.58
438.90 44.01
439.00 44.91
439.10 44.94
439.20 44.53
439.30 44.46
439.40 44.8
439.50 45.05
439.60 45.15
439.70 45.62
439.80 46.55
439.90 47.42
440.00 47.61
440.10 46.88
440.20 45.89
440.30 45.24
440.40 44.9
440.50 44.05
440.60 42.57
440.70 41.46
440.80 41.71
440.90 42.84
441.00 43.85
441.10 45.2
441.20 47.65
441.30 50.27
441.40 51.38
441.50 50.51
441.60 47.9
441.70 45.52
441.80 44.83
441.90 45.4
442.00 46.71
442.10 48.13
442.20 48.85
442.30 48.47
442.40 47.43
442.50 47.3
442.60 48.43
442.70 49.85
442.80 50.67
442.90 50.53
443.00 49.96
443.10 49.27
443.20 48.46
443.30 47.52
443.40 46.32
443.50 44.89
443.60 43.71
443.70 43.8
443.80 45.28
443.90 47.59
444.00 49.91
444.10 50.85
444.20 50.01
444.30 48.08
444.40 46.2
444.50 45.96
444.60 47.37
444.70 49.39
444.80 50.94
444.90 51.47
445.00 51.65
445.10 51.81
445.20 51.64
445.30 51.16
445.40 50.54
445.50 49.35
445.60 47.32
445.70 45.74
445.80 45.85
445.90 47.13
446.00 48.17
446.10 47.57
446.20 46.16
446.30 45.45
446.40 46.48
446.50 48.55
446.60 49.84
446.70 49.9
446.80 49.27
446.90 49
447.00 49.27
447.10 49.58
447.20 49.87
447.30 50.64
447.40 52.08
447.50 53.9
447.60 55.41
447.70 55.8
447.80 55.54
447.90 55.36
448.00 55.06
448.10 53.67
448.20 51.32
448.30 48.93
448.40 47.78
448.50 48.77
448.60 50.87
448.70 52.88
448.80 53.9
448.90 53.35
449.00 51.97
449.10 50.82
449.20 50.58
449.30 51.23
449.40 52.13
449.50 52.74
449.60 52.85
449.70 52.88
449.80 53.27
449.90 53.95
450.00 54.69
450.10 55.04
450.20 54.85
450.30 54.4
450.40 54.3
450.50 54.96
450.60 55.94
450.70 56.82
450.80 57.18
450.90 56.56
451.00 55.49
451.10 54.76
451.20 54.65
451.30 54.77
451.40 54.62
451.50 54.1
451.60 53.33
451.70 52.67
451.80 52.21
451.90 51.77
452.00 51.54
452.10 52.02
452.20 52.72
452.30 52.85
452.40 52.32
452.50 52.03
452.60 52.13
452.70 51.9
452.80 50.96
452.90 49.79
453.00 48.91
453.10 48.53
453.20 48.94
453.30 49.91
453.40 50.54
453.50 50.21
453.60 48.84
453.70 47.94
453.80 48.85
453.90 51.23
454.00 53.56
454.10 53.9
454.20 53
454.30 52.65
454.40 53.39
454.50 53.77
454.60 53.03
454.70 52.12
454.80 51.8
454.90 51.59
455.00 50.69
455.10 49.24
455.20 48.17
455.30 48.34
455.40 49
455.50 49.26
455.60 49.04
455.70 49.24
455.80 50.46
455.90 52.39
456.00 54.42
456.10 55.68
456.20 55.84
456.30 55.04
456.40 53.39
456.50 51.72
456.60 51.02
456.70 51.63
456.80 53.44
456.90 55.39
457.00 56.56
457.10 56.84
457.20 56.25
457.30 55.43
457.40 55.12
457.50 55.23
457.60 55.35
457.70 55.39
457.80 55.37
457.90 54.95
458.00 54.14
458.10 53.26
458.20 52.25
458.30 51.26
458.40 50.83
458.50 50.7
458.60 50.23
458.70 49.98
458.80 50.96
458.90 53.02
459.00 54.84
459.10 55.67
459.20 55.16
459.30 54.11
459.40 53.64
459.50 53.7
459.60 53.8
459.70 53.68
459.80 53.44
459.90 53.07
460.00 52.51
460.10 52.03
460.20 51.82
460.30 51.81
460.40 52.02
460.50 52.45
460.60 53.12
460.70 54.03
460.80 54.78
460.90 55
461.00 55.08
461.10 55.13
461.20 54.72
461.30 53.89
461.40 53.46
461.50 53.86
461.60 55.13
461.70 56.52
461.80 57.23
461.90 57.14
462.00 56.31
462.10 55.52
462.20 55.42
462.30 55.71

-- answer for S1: 1.4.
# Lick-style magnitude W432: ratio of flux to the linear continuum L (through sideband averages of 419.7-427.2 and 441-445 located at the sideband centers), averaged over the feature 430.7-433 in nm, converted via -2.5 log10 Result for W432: 0.151 mag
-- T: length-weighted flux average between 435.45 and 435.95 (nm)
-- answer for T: 43.6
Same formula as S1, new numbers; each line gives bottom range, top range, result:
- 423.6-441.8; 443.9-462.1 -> 1.34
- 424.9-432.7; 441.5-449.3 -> 1.35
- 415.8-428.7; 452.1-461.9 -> 1.43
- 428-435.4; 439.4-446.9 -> 1.24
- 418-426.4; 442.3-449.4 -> 1.28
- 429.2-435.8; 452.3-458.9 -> 1.43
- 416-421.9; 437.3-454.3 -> 1.25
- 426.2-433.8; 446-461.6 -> 1.47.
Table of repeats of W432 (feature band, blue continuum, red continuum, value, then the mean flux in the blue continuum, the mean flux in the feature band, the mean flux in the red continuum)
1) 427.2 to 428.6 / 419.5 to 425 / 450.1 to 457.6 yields 0.12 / 43.5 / 40.5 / 52.6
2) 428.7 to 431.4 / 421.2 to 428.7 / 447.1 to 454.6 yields 0.30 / 42.7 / 33.9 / 52.6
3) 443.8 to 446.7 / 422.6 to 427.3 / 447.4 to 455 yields 0.04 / 42.1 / 48.6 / 52.6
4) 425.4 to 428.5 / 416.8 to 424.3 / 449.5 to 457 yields 0.09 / 43.5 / 41.8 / 52.5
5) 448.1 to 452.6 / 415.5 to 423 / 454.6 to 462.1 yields -0.04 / 44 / 53.1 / 53.3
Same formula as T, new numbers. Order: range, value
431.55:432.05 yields 46.7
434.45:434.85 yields 44.9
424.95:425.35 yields 41.5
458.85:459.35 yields 54.6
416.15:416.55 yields 46.6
